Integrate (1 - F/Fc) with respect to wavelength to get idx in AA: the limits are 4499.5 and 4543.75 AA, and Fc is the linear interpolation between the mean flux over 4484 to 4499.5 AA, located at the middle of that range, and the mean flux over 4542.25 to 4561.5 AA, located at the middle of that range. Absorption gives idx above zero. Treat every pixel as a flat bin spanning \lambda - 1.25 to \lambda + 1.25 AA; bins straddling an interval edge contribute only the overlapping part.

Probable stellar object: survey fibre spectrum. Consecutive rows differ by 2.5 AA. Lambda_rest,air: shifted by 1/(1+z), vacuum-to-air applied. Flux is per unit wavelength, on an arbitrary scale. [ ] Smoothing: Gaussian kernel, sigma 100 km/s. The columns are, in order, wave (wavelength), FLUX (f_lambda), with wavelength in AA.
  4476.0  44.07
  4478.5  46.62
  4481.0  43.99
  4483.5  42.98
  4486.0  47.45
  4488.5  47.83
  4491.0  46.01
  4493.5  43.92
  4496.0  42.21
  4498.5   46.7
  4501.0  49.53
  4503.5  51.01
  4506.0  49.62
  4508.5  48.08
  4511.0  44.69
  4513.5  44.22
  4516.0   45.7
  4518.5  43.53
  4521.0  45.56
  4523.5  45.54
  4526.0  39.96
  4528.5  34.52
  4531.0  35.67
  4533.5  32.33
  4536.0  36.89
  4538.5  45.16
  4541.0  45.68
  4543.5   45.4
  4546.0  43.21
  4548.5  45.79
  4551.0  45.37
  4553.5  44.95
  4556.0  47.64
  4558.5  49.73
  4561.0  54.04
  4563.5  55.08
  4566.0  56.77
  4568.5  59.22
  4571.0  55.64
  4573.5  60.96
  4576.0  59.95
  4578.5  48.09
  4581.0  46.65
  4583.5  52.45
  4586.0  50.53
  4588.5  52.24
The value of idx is 2.5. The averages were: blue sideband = 45.5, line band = 43.5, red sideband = 46.7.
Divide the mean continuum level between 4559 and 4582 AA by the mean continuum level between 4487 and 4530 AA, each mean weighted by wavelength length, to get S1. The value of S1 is 1.2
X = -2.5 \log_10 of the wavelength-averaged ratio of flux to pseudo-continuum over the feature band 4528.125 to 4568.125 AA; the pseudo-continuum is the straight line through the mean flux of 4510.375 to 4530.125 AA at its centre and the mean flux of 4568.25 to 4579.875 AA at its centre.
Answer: 0.11 mag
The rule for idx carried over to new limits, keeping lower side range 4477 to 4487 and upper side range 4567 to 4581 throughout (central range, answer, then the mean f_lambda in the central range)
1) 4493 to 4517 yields 0.6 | 46.7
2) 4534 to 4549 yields 2.6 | 43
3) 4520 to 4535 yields 3.5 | 38.8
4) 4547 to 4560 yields 1.6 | 46.8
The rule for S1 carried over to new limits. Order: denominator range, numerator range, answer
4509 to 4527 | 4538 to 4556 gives 1.02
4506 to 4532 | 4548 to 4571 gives 1.19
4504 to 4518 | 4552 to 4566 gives 1.09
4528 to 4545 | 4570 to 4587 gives 1.35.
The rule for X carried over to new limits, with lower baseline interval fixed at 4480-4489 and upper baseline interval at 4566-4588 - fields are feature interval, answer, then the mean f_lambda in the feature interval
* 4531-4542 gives 0.27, 39.4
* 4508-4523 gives 0.07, 45.2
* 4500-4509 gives -0.05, 49.7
